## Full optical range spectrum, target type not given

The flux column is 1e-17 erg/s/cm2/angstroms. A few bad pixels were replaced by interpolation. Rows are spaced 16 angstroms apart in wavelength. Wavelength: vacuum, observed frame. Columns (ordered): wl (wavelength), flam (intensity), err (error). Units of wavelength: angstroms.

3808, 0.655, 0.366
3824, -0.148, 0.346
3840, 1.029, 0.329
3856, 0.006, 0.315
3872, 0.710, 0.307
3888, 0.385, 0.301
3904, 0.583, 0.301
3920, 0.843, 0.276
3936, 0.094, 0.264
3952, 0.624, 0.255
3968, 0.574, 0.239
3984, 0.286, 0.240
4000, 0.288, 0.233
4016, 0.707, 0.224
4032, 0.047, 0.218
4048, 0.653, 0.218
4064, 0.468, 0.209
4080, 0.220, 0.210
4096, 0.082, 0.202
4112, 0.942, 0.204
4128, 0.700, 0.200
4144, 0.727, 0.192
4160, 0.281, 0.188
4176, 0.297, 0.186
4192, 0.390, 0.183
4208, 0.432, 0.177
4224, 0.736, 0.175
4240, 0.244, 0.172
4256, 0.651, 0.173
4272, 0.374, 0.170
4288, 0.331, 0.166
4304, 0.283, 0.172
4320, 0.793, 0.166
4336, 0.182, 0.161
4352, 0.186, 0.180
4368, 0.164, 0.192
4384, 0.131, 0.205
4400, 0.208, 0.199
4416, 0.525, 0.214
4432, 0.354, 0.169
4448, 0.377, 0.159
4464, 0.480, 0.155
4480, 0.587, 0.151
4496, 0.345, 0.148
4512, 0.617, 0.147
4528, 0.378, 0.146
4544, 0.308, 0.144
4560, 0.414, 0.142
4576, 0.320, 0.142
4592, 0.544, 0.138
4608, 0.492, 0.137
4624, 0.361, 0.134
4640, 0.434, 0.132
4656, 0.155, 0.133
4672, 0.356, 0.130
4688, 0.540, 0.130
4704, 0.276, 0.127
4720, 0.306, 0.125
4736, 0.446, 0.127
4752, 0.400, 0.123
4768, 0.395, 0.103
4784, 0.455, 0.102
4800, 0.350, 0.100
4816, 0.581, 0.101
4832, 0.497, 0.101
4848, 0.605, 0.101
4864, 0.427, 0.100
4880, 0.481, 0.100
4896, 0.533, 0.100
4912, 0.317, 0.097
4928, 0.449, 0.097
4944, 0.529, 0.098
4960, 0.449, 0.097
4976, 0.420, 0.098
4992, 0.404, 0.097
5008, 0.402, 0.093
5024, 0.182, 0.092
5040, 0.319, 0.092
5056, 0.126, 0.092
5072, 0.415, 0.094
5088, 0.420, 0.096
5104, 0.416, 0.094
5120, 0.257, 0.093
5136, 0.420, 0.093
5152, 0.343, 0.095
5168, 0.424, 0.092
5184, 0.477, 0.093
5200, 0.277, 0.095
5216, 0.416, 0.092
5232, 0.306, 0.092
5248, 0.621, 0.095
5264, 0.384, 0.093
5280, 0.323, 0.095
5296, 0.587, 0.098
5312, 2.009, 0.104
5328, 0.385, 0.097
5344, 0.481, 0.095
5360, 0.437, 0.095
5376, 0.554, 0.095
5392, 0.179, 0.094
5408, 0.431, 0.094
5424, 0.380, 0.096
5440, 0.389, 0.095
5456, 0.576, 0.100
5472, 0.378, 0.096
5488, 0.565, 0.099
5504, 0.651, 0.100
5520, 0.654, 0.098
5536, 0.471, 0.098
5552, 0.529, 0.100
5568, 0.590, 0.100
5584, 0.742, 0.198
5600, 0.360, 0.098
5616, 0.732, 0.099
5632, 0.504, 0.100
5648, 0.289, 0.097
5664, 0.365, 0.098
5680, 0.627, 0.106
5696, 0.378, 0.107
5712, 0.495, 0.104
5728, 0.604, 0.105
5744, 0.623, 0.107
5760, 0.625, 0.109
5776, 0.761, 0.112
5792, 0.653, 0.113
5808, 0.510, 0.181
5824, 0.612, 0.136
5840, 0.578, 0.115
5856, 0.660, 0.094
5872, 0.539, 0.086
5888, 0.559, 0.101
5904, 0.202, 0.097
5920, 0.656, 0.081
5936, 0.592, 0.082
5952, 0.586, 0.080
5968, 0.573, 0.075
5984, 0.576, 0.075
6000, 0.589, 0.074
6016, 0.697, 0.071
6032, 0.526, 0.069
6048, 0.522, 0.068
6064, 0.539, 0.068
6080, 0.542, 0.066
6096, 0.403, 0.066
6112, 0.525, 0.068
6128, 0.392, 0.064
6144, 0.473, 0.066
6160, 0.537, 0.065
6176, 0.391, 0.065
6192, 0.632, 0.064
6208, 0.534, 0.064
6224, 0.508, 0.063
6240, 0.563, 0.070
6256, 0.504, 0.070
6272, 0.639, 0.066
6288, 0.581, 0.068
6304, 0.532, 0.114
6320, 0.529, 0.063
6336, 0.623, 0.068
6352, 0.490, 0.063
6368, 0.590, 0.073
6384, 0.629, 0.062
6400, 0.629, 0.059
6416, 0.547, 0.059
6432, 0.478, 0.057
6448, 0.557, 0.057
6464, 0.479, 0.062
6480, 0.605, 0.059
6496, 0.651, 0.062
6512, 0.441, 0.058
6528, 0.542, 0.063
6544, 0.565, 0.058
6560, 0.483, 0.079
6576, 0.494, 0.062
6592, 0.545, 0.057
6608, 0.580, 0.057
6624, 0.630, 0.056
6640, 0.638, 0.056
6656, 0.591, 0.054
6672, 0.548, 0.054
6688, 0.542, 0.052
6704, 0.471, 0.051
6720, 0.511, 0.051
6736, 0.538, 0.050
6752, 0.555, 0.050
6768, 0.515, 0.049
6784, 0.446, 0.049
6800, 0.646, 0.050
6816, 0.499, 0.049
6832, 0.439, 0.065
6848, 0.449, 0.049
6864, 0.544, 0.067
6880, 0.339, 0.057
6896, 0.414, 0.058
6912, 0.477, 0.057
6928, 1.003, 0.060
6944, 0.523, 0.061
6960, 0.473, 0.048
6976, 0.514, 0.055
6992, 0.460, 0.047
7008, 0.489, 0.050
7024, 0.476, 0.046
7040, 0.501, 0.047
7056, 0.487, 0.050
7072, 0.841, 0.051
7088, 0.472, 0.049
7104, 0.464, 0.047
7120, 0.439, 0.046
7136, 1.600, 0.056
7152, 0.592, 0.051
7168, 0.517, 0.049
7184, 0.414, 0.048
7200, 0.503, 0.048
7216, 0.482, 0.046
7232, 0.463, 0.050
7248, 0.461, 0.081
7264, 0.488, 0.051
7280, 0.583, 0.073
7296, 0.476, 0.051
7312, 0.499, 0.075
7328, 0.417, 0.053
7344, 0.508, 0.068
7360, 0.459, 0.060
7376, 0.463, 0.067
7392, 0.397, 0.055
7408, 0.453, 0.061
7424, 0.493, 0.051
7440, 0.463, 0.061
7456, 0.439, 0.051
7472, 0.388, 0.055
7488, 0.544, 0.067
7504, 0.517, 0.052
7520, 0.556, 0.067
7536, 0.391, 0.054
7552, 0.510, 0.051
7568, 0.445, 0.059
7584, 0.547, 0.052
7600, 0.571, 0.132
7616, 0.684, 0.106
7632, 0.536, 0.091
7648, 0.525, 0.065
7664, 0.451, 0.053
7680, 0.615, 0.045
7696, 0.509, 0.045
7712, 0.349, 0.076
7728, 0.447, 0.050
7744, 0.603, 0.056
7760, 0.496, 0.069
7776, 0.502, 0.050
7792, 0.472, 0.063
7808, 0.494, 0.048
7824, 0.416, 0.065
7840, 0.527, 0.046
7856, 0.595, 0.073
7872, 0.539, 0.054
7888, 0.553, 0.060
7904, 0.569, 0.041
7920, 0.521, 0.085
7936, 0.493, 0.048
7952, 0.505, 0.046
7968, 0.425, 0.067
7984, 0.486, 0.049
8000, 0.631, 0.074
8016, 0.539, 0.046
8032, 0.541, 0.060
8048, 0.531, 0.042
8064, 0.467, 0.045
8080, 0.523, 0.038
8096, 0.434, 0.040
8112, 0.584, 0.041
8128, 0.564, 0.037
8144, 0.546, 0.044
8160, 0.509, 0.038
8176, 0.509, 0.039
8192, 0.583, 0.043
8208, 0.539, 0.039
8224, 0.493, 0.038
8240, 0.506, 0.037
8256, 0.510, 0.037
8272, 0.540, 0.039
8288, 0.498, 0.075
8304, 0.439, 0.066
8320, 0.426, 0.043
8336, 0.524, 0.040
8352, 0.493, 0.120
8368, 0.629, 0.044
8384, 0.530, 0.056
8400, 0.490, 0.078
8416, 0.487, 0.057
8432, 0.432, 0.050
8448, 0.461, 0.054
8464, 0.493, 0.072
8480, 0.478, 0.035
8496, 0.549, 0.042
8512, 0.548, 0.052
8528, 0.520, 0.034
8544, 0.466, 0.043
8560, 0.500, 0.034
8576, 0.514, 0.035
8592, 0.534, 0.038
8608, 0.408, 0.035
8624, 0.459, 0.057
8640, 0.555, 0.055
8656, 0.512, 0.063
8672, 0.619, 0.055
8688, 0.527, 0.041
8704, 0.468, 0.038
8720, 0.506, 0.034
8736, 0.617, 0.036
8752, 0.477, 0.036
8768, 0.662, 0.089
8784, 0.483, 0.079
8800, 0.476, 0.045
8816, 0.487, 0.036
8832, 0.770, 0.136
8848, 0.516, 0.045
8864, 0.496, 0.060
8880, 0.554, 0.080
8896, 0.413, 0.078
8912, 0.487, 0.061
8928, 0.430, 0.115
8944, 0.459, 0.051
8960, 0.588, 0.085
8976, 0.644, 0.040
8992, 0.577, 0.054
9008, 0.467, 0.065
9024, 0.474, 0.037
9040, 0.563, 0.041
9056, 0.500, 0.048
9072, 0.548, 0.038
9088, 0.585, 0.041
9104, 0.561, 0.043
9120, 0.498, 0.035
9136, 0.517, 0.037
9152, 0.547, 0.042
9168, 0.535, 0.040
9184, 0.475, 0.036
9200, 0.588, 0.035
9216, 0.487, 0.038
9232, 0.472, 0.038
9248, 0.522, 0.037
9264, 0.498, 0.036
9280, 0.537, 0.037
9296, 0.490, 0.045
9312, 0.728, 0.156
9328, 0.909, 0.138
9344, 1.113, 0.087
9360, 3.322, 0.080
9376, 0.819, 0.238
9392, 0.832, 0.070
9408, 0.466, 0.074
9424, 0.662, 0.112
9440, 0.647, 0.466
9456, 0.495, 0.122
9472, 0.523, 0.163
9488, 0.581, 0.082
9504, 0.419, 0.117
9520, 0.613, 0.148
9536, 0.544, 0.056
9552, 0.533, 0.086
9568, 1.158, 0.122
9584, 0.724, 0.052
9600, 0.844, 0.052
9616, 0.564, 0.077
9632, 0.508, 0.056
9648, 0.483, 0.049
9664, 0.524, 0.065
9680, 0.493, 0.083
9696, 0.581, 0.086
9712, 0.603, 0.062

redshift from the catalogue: 0.425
